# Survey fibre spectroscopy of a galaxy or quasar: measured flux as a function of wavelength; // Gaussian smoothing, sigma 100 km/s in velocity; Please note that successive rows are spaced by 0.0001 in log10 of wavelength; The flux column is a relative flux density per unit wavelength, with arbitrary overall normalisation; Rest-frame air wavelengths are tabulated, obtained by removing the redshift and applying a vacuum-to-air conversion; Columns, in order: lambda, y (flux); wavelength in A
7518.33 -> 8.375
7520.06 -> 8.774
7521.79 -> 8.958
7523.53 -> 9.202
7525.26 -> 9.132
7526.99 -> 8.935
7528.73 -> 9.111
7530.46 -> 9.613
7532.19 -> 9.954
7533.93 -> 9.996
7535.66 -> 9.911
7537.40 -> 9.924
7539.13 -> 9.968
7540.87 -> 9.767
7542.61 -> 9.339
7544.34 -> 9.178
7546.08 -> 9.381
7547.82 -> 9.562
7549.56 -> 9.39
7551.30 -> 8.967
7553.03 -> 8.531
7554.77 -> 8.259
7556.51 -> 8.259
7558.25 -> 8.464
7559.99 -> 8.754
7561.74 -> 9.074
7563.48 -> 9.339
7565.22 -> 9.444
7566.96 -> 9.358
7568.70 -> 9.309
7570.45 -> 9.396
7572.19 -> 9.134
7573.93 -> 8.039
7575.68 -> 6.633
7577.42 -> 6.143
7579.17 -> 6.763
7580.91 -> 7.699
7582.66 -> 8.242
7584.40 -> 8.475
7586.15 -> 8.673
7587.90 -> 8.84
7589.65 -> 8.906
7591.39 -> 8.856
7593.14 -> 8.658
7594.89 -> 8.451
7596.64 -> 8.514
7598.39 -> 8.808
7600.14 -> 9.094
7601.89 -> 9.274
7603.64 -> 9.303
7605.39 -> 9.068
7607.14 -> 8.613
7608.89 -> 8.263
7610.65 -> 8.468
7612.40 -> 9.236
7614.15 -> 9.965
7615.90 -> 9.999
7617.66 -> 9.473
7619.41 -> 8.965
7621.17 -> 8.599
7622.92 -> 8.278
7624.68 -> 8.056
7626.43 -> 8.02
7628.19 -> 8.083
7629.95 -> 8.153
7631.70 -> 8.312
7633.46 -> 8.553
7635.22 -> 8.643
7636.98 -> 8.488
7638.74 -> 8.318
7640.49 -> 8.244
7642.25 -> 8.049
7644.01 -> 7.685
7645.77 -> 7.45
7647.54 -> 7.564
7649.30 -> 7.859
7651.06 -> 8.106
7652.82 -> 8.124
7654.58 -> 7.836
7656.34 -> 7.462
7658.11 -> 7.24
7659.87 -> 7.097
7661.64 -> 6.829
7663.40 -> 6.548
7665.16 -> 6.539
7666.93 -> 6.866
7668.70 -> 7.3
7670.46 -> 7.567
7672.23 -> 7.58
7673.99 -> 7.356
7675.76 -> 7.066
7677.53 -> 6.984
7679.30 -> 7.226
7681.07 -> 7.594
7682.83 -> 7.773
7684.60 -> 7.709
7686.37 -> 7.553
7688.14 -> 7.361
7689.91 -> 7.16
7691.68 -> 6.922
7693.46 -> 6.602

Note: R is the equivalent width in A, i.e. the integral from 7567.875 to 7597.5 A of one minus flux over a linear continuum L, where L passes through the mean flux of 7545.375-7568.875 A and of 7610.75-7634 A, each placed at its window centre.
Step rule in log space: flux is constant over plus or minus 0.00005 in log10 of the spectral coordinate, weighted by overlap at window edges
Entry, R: 2.1 A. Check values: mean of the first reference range 9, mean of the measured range 8.28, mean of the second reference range 8.74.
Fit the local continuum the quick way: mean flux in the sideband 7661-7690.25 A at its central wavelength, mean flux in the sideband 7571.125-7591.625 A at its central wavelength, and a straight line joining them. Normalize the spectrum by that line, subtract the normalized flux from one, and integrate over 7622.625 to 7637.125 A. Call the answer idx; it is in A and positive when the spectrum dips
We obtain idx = -1.25 A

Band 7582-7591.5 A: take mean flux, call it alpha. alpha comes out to 8.66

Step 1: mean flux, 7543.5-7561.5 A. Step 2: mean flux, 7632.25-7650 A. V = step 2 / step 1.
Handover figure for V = 0.9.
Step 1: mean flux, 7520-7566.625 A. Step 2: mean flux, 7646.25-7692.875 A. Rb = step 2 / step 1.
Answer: 0.80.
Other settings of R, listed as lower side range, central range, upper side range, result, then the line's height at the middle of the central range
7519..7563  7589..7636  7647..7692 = -3.3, 8.18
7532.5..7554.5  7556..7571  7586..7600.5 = 0.2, 9.18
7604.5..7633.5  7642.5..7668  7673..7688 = 1.8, 7.95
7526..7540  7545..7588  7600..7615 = 3.8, 9.38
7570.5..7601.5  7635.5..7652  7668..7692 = -0.6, 7.73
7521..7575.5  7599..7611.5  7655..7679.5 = -1.0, 8.2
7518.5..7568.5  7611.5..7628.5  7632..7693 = -1.5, 8.15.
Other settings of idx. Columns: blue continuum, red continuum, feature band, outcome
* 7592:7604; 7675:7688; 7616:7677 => 1.32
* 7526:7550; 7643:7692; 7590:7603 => -0.37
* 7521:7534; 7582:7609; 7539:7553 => -0.29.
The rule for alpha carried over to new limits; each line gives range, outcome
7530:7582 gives 8.91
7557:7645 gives 8.58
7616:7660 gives 8.16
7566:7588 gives 8.19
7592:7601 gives 8.7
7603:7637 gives 8.73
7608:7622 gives 9.12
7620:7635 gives 8.29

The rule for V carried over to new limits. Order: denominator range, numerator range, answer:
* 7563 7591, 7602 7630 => 1.05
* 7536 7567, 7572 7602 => 0.90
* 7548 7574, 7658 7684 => 0.80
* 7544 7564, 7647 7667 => 0.83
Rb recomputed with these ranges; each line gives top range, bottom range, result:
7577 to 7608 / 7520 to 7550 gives 0.90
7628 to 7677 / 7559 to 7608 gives 0.89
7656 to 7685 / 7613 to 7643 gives 0.84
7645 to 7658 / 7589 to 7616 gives 0.87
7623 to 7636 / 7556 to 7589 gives 0.98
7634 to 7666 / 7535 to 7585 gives 0.88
